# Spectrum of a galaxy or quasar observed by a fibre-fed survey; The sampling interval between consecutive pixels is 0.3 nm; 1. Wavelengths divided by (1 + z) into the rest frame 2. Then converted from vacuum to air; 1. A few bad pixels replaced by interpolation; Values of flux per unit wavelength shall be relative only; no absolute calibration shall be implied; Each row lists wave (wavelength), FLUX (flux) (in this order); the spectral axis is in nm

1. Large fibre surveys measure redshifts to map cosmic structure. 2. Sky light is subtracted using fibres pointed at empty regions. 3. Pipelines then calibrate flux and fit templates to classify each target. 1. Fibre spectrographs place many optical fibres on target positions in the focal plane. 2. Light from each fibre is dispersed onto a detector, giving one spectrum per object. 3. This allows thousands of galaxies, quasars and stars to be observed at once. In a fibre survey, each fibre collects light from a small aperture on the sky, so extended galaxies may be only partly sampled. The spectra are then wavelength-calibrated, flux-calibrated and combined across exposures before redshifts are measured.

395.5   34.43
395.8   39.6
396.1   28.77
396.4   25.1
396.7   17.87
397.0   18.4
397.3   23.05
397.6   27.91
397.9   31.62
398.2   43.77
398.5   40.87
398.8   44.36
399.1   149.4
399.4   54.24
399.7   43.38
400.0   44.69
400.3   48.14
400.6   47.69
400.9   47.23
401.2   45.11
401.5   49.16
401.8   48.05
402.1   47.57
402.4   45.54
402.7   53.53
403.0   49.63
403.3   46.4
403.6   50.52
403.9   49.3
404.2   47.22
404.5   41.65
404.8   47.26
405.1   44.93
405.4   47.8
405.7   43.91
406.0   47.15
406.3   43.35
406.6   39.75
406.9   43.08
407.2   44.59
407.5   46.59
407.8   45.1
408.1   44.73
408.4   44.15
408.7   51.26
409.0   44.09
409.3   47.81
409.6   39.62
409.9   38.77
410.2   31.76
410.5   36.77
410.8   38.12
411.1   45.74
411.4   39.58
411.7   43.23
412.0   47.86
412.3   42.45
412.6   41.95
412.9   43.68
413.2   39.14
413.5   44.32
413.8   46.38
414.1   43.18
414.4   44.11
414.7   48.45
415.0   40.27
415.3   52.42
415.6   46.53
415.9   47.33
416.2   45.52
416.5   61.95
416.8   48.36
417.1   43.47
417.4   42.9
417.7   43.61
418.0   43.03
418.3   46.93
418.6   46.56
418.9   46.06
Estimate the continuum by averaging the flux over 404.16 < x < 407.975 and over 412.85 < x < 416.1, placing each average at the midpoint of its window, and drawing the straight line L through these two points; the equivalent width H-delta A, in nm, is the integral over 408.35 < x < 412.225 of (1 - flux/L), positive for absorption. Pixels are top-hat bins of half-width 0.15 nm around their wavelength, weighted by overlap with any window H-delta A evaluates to 0.24 nm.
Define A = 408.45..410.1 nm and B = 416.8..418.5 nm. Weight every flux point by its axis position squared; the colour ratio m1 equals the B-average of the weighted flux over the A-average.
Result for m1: 1.05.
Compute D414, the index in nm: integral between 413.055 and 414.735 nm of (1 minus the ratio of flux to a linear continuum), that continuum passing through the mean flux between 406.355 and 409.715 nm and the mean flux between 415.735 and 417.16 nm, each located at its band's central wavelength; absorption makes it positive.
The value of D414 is 0.15 nm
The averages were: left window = 44.6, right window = 49.7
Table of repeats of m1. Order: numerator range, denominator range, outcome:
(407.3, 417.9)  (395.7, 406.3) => 1.04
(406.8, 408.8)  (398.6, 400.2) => 0.72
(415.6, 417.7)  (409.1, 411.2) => 1.24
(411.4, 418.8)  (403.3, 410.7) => 1.07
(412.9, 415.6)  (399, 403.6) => 0.89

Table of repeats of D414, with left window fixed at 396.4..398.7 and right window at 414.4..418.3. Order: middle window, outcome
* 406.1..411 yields -0.39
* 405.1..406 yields -0.23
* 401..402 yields -0.44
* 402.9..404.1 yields -0.49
